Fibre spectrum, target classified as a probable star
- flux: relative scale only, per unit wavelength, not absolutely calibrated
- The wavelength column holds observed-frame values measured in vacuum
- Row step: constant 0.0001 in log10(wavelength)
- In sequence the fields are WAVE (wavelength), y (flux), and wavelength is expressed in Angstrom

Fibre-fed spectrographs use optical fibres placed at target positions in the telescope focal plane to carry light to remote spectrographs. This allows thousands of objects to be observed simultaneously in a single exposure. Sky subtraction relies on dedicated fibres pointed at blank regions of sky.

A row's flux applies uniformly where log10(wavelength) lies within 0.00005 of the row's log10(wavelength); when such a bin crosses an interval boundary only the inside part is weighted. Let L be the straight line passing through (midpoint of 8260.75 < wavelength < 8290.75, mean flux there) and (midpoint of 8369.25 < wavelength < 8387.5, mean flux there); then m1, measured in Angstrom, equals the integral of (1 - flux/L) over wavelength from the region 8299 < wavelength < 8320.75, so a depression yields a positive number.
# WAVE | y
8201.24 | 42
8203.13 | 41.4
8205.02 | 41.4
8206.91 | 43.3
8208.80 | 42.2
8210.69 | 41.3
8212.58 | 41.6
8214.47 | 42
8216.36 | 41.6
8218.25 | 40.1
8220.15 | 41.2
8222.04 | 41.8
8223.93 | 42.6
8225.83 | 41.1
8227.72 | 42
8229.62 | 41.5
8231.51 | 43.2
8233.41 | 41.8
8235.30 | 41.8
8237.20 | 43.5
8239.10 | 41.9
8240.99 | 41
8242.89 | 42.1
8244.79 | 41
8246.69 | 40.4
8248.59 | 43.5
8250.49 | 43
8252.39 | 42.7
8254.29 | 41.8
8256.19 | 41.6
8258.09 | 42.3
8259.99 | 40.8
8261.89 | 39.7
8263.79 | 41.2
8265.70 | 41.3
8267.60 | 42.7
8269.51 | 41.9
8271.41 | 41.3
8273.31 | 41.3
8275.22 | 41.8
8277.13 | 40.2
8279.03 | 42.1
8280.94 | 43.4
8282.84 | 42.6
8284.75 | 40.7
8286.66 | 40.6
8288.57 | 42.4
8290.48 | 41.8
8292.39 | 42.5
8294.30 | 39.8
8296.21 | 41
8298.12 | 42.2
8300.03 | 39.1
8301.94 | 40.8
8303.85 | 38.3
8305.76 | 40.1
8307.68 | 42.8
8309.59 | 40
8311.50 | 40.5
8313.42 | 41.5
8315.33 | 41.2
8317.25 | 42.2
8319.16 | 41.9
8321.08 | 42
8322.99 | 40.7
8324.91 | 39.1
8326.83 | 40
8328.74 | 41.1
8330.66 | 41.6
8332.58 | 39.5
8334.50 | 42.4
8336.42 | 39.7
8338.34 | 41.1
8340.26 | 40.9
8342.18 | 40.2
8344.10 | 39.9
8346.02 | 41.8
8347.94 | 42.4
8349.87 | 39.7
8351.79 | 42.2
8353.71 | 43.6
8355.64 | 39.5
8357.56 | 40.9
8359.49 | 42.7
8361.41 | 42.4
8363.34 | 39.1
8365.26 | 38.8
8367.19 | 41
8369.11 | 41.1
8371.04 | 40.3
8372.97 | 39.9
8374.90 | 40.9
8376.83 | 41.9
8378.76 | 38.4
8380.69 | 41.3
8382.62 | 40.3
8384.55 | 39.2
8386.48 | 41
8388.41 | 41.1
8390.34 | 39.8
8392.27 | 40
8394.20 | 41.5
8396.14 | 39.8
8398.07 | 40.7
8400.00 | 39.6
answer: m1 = 0.2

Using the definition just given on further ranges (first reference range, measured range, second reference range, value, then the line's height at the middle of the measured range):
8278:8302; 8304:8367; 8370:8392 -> -0.04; 40.9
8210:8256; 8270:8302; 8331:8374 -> 0.01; 41.4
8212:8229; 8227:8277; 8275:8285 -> -0.07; 41.7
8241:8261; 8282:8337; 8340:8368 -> 0.54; 41.4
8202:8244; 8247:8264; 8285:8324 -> -0.12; 41.5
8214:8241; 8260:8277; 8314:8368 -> 0.09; 41.5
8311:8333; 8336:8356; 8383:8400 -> -0.15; 40.8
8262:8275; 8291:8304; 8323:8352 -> 0.15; 41.2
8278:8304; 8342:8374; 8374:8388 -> -0.20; 40.7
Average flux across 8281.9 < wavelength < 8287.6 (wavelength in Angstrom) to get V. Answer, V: 41.3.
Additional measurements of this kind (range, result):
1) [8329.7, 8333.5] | 40.5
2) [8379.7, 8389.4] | 40.6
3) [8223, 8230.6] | 41.8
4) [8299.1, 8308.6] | 40.2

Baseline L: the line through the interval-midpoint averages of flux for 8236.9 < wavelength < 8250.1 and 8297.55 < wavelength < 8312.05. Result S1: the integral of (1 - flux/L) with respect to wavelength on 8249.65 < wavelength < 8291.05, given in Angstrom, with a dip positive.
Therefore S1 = -0.4 Angstrom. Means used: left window 41.9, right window 40.4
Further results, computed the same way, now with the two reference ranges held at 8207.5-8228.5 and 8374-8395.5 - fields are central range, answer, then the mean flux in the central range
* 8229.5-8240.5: -0.21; 42.3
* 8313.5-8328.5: -0.05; 41.1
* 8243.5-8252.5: -0.14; 42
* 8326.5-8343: 0.03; 40.8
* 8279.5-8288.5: -0.16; 41.9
